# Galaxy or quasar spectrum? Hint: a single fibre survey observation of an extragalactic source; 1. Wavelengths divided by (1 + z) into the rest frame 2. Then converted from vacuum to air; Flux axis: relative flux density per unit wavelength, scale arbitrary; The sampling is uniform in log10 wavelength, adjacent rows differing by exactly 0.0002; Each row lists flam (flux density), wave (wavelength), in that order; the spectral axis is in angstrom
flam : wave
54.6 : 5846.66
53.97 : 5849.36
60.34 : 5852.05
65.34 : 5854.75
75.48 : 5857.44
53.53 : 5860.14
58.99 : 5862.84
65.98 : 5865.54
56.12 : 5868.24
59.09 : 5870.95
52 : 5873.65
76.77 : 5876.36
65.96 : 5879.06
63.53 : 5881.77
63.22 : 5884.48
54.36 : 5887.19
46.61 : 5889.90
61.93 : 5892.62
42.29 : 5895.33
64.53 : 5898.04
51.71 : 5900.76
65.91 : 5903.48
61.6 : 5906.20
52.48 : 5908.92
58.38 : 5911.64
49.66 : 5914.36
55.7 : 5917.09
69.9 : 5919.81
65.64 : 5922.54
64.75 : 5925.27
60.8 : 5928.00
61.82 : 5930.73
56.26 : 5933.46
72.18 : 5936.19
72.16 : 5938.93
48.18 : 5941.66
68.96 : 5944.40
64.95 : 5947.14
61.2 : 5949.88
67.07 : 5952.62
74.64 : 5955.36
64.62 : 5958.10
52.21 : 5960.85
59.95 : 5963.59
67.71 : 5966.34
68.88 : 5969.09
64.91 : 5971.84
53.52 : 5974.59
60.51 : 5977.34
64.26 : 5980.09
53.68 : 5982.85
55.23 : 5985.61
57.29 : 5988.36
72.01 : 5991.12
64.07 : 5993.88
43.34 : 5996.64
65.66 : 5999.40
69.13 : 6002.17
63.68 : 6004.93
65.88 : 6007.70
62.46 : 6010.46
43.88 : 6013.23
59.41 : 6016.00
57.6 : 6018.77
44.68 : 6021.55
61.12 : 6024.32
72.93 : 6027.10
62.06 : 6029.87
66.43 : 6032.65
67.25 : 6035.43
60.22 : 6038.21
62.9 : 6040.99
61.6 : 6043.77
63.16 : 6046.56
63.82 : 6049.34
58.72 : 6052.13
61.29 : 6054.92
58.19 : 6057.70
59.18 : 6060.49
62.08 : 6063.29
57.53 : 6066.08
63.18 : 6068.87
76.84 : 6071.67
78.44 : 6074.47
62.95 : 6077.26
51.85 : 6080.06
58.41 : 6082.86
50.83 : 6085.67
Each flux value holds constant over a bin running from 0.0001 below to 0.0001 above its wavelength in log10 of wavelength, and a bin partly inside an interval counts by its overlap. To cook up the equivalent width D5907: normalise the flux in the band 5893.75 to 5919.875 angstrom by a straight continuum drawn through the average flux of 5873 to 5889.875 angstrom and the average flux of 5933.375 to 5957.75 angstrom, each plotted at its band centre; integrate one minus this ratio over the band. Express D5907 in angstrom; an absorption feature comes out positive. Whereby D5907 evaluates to 2.8 angstrom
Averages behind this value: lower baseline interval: 61.8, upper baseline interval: 65.5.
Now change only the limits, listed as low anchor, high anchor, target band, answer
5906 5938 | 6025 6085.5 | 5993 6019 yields 1.1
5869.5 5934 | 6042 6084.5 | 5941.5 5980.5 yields -1.7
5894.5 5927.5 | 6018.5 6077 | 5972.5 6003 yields 0.7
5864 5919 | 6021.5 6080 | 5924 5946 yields -1.2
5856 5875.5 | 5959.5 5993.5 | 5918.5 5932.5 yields -0.8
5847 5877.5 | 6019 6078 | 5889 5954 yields 1.6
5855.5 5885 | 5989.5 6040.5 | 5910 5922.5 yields 0.7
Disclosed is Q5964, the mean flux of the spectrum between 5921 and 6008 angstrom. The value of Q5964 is 62.6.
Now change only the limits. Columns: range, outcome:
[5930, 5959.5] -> 64.8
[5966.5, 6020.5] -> 60.3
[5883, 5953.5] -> 60.1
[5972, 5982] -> 59.8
